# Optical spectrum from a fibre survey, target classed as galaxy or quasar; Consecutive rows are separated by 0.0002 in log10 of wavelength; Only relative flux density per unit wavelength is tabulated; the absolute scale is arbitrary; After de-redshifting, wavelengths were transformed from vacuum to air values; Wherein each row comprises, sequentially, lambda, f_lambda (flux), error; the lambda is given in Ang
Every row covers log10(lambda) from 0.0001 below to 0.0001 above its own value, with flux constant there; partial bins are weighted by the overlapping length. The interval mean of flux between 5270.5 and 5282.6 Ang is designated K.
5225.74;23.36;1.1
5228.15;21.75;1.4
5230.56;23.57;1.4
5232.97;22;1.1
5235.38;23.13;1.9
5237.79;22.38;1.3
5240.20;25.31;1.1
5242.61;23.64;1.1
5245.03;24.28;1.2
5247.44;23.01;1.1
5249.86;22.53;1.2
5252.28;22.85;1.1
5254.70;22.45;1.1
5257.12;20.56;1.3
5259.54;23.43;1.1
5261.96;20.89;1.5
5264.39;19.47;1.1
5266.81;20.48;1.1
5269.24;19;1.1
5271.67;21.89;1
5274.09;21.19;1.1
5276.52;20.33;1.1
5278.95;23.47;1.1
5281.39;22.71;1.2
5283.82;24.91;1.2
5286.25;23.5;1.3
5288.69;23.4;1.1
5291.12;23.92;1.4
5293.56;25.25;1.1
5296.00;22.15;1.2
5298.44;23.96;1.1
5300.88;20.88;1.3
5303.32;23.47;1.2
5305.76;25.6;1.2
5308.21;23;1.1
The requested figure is 21.9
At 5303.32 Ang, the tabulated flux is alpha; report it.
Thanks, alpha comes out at 23.47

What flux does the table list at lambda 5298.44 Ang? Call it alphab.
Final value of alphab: 23.96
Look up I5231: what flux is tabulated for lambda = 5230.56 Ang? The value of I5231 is 23.57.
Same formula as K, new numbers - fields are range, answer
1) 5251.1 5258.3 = 22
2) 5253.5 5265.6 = 21.4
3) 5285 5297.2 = 23.7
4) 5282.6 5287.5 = 24.2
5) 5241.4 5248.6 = 23.7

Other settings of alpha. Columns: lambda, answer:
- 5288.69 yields 23.4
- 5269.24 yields 19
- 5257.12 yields 20.56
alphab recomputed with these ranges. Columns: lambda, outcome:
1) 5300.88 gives 20.88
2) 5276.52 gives 20.33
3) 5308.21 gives 23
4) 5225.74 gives 23.36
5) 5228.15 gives 21.75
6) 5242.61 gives 23.64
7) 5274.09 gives 21.19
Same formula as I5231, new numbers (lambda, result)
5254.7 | 22.45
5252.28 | 22.85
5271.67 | 21.89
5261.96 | 20.89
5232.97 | 22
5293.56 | 25.25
